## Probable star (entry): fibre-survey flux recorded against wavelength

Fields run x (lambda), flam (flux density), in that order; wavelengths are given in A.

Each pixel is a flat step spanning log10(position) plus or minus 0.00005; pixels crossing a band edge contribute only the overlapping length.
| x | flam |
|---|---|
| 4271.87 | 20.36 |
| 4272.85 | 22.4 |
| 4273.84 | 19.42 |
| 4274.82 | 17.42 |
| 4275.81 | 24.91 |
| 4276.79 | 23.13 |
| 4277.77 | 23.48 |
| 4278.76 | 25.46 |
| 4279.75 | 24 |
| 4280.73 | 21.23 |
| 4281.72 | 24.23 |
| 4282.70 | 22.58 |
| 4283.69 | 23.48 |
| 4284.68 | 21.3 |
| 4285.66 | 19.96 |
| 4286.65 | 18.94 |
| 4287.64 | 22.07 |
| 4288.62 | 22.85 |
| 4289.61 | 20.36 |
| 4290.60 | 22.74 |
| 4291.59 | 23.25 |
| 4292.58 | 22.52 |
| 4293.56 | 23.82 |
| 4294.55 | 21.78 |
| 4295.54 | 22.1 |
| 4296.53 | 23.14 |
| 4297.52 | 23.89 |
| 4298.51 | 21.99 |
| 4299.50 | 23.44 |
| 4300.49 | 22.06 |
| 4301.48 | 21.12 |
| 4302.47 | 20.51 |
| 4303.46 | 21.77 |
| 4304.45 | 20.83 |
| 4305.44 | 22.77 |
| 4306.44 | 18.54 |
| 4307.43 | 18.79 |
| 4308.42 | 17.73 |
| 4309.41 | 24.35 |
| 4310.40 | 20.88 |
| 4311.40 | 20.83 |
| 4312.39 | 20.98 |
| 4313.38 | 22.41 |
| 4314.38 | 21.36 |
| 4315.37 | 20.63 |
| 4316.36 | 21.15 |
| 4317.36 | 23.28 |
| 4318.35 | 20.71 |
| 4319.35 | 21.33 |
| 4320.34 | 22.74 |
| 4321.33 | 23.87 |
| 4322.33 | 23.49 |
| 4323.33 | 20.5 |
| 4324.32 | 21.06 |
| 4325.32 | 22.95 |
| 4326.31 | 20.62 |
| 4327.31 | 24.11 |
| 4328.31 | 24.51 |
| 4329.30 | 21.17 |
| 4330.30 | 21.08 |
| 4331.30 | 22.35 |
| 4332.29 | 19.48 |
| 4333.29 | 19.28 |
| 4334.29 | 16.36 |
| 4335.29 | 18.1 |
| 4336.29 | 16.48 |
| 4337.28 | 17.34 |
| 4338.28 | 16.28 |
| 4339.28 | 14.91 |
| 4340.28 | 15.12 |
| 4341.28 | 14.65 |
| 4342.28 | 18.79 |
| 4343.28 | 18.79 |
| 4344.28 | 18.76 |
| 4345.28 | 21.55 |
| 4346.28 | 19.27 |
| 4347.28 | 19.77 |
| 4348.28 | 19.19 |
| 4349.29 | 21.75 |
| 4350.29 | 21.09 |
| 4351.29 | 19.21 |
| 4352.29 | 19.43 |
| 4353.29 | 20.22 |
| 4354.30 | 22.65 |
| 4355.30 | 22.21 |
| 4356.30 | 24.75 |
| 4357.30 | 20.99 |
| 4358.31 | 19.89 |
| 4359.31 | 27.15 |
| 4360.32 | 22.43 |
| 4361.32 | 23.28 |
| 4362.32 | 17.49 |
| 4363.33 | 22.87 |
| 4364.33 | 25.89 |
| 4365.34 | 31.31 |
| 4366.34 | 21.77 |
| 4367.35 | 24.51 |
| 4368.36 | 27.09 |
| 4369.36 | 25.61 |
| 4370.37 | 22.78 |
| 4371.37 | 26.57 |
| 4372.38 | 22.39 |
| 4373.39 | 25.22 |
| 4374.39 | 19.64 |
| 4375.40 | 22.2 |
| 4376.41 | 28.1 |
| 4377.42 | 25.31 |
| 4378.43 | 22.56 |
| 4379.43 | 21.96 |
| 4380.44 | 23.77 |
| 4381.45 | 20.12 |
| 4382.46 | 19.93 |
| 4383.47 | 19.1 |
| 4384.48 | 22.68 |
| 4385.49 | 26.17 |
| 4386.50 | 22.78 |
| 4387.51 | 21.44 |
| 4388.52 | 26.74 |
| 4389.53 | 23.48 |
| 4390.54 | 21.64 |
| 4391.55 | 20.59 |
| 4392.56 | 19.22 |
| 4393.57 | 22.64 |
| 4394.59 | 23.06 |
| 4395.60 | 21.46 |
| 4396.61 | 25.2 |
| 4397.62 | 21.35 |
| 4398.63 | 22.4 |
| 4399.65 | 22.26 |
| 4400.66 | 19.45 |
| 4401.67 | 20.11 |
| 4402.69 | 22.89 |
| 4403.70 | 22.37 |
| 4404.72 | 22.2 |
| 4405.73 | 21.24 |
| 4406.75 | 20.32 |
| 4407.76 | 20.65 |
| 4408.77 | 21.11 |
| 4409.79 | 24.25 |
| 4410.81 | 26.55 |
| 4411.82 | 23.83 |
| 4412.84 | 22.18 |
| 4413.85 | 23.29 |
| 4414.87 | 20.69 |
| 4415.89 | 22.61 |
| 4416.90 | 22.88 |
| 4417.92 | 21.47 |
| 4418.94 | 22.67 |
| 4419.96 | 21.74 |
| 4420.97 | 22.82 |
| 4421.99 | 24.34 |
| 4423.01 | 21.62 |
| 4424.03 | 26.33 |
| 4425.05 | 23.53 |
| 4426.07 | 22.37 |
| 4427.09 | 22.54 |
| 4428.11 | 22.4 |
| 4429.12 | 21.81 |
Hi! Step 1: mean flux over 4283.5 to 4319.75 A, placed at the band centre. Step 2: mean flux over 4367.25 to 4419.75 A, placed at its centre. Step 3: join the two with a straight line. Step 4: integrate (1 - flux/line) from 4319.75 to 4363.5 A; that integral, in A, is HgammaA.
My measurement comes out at 3.3 A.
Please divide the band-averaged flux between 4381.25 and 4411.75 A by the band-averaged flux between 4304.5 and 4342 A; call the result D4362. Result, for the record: 1.09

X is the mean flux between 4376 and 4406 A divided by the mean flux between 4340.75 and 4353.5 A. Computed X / 1.2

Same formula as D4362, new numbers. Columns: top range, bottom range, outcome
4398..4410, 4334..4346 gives 1.24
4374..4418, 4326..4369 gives 1.08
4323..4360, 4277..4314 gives 0.91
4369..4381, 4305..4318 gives 1.13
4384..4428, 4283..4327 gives 1.04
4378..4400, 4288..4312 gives 1.03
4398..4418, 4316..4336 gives 1.04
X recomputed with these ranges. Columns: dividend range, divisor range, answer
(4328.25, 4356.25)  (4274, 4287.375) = 0.87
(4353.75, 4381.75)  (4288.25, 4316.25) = 1.09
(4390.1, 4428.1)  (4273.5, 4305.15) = 1.01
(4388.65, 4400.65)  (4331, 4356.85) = 1.16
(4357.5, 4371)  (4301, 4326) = 1.12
